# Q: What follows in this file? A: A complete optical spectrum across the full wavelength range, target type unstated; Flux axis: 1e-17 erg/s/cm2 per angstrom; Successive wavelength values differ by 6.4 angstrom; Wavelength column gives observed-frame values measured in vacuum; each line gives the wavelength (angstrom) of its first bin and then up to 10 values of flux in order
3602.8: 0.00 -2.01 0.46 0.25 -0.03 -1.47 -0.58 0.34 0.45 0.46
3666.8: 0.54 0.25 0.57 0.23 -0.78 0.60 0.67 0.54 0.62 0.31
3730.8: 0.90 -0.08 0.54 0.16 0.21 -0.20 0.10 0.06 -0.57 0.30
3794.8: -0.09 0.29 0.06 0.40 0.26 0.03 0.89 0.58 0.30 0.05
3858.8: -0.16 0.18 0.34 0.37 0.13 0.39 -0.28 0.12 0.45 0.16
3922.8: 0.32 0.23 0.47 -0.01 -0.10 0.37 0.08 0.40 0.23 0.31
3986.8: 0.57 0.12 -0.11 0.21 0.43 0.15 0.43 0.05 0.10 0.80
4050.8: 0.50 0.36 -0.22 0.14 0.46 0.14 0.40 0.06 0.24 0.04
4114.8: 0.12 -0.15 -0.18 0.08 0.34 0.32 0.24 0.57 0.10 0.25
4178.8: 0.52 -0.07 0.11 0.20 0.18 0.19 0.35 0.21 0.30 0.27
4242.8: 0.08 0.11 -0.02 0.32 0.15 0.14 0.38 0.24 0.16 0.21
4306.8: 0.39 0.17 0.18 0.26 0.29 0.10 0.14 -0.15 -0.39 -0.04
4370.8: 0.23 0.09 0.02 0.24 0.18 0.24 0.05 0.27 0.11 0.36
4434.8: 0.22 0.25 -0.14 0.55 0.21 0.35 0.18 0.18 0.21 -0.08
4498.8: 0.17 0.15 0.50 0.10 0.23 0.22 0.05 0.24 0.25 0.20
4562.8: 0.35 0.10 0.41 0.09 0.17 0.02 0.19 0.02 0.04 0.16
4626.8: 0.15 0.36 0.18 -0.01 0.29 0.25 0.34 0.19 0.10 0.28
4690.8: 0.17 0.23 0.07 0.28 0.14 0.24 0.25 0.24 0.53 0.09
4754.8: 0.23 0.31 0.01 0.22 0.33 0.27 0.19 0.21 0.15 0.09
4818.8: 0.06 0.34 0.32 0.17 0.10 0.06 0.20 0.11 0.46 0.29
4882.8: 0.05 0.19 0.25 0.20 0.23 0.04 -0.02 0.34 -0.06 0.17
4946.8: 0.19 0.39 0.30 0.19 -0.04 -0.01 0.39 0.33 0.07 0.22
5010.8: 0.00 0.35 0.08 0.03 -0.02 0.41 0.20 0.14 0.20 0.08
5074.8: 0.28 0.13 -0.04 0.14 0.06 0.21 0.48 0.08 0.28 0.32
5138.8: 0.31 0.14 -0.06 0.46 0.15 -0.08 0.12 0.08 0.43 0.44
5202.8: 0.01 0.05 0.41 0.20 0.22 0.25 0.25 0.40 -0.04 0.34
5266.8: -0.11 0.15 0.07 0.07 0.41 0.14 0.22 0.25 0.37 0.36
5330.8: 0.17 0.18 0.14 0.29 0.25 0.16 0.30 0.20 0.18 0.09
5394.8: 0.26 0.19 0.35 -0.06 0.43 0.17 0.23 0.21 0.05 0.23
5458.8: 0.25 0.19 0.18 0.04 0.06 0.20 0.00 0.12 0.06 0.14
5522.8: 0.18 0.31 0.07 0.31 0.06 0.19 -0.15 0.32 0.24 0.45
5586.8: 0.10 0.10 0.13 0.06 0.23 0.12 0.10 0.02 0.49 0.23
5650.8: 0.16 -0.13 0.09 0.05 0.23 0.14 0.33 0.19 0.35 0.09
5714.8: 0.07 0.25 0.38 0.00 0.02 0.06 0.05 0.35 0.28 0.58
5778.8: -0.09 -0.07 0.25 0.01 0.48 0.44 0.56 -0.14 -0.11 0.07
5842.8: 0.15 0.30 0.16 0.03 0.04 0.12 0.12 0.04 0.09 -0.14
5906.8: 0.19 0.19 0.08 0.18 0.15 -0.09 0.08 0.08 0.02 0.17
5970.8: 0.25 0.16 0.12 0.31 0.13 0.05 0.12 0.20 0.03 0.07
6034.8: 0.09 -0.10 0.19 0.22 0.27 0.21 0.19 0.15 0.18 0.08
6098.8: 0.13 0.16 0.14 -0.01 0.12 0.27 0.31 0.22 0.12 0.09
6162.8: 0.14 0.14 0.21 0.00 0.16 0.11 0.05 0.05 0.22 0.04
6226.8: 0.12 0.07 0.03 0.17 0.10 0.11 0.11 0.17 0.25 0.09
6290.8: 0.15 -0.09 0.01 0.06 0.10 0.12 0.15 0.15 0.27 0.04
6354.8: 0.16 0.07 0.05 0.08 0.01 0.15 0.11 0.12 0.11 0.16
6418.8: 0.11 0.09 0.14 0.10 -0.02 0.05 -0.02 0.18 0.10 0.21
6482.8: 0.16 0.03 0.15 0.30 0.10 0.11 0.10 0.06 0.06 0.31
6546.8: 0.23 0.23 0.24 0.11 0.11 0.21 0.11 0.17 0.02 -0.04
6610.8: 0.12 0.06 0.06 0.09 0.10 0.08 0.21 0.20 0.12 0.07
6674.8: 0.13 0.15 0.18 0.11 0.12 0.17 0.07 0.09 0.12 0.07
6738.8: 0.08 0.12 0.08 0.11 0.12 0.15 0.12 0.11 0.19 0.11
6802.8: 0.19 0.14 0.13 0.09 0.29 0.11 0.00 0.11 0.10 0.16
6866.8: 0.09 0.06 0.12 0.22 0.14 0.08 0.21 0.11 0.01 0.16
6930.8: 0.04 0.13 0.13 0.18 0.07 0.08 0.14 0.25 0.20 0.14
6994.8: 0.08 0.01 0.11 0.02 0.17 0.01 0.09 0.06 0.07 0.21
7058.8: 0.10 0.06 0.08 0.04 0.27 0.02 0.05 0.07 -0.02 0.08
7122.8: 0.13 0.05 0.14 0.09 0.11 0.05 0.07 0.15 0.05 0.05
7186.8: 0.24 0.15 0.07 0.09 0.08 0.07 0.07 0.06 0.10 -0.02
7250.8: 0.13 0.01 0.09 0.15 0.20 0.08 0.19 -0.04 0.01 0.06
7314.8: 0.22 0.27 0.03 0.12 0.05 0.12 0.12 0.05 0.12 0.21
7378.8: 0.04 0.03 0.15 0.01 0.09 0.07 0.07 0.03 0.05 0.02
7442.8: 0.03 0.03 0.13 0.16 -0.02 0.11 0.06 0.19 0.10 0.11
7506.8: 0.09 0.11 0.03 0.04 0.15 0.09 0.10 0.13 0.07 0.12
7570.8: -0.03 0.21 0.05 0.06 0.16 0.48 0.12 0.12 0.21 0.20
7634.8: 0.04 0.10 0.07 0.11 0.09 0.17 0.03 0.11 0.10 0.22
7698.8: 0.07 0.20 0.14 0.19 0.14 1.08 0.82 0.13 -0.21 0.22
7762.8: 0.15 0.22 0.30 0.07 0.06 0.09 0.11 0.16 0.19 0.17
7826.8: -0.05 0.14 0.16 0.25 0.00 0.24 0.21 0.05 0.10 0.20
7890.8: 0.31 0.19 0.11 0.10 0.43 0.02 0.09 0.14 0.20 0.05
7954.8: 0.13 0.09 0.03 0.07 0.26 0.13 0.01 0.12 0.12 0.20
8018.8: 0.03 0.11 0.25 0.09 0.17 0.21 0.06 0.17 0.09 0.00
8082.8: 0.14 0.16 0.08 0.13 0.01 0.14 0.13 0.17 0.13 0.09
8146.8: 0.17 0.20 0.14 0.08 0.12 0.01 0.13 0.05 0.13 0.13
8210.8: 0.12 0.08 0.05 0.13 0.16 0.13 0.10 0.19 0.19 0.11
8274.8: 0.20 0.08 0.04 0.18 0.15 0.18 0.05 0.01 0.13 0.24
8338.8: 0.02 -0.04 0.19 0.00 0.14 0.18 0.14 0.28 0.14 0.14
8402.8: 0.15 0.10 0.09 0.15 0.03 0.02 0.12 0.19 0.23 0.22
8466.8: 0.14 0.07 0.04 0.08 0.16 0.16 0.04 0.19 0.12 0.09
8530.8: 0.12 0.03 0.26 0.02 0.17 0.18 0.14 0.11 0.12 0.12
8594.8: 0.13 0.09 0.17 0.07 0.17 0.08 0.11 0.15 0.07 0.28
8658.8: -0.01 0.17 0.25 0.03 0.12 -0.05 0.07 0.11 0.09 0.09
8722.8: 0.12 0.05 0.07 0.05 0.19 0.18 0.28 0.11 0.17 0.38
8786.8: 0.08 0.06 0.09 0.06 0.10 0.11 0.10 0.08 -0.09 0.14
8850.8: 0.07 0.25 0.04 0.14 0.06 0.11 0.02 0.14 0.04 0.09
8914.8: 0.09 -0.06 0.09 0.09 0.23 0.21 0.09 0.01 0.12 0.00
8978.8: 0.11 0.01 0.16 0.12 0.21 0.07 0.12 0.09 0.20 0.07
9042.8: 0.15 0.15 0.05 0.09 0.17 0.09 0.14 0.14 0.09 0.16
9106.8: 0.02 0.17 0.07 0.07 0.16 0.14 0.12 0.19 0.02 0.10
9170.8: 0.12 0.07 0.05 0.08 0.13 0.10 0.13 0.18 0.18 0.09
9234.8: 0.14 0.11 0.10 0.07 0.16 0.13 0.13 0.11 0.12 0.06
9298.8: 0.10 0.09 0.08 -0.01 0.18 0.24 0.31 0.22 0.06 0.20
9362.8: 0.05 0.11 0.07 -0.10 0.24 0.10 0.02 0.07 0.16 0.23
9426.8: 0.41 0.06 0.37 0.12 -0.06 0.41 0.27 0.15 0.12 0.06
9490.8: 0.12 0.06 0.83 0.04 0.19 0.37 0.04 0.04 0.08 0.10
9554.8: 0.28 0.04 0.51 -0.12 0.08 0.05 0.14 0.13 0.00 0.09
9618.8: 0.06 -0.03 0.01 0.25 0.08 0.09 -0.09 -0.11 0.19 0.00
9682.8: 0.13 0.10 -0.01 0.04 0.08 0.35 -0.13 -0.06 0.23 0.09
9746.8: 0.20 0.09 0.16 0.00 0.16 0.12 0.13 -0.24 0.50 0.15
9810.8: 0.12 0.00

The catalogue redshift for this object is 1.07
